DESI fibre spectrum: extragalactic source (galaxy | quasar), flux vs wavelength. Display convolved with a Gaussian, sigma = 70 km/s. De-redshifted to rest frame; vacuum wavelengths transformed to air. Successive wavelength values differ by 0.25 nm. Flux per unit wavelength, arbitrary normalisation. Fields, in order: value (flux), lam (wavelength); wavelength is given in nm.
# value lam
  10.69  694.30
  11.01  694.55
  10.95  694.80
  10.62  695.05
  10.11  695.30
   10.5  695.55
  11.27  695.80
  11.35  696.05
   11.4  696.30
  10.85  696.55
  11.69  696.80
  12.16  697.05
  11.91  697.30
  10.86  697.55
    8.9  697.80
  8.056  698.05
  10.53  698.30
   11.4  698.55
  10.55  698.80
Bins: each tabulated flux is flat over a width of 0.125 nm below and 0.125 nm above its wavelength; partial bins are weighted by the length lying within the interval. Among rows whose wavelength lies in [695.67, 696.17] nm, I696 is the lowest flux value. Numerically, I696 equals 11.27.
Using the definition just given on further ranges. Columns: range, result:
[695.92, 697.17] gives 10.85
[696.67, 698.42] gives 8.056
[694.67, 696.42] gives 10.11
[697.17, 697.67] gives 10.86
